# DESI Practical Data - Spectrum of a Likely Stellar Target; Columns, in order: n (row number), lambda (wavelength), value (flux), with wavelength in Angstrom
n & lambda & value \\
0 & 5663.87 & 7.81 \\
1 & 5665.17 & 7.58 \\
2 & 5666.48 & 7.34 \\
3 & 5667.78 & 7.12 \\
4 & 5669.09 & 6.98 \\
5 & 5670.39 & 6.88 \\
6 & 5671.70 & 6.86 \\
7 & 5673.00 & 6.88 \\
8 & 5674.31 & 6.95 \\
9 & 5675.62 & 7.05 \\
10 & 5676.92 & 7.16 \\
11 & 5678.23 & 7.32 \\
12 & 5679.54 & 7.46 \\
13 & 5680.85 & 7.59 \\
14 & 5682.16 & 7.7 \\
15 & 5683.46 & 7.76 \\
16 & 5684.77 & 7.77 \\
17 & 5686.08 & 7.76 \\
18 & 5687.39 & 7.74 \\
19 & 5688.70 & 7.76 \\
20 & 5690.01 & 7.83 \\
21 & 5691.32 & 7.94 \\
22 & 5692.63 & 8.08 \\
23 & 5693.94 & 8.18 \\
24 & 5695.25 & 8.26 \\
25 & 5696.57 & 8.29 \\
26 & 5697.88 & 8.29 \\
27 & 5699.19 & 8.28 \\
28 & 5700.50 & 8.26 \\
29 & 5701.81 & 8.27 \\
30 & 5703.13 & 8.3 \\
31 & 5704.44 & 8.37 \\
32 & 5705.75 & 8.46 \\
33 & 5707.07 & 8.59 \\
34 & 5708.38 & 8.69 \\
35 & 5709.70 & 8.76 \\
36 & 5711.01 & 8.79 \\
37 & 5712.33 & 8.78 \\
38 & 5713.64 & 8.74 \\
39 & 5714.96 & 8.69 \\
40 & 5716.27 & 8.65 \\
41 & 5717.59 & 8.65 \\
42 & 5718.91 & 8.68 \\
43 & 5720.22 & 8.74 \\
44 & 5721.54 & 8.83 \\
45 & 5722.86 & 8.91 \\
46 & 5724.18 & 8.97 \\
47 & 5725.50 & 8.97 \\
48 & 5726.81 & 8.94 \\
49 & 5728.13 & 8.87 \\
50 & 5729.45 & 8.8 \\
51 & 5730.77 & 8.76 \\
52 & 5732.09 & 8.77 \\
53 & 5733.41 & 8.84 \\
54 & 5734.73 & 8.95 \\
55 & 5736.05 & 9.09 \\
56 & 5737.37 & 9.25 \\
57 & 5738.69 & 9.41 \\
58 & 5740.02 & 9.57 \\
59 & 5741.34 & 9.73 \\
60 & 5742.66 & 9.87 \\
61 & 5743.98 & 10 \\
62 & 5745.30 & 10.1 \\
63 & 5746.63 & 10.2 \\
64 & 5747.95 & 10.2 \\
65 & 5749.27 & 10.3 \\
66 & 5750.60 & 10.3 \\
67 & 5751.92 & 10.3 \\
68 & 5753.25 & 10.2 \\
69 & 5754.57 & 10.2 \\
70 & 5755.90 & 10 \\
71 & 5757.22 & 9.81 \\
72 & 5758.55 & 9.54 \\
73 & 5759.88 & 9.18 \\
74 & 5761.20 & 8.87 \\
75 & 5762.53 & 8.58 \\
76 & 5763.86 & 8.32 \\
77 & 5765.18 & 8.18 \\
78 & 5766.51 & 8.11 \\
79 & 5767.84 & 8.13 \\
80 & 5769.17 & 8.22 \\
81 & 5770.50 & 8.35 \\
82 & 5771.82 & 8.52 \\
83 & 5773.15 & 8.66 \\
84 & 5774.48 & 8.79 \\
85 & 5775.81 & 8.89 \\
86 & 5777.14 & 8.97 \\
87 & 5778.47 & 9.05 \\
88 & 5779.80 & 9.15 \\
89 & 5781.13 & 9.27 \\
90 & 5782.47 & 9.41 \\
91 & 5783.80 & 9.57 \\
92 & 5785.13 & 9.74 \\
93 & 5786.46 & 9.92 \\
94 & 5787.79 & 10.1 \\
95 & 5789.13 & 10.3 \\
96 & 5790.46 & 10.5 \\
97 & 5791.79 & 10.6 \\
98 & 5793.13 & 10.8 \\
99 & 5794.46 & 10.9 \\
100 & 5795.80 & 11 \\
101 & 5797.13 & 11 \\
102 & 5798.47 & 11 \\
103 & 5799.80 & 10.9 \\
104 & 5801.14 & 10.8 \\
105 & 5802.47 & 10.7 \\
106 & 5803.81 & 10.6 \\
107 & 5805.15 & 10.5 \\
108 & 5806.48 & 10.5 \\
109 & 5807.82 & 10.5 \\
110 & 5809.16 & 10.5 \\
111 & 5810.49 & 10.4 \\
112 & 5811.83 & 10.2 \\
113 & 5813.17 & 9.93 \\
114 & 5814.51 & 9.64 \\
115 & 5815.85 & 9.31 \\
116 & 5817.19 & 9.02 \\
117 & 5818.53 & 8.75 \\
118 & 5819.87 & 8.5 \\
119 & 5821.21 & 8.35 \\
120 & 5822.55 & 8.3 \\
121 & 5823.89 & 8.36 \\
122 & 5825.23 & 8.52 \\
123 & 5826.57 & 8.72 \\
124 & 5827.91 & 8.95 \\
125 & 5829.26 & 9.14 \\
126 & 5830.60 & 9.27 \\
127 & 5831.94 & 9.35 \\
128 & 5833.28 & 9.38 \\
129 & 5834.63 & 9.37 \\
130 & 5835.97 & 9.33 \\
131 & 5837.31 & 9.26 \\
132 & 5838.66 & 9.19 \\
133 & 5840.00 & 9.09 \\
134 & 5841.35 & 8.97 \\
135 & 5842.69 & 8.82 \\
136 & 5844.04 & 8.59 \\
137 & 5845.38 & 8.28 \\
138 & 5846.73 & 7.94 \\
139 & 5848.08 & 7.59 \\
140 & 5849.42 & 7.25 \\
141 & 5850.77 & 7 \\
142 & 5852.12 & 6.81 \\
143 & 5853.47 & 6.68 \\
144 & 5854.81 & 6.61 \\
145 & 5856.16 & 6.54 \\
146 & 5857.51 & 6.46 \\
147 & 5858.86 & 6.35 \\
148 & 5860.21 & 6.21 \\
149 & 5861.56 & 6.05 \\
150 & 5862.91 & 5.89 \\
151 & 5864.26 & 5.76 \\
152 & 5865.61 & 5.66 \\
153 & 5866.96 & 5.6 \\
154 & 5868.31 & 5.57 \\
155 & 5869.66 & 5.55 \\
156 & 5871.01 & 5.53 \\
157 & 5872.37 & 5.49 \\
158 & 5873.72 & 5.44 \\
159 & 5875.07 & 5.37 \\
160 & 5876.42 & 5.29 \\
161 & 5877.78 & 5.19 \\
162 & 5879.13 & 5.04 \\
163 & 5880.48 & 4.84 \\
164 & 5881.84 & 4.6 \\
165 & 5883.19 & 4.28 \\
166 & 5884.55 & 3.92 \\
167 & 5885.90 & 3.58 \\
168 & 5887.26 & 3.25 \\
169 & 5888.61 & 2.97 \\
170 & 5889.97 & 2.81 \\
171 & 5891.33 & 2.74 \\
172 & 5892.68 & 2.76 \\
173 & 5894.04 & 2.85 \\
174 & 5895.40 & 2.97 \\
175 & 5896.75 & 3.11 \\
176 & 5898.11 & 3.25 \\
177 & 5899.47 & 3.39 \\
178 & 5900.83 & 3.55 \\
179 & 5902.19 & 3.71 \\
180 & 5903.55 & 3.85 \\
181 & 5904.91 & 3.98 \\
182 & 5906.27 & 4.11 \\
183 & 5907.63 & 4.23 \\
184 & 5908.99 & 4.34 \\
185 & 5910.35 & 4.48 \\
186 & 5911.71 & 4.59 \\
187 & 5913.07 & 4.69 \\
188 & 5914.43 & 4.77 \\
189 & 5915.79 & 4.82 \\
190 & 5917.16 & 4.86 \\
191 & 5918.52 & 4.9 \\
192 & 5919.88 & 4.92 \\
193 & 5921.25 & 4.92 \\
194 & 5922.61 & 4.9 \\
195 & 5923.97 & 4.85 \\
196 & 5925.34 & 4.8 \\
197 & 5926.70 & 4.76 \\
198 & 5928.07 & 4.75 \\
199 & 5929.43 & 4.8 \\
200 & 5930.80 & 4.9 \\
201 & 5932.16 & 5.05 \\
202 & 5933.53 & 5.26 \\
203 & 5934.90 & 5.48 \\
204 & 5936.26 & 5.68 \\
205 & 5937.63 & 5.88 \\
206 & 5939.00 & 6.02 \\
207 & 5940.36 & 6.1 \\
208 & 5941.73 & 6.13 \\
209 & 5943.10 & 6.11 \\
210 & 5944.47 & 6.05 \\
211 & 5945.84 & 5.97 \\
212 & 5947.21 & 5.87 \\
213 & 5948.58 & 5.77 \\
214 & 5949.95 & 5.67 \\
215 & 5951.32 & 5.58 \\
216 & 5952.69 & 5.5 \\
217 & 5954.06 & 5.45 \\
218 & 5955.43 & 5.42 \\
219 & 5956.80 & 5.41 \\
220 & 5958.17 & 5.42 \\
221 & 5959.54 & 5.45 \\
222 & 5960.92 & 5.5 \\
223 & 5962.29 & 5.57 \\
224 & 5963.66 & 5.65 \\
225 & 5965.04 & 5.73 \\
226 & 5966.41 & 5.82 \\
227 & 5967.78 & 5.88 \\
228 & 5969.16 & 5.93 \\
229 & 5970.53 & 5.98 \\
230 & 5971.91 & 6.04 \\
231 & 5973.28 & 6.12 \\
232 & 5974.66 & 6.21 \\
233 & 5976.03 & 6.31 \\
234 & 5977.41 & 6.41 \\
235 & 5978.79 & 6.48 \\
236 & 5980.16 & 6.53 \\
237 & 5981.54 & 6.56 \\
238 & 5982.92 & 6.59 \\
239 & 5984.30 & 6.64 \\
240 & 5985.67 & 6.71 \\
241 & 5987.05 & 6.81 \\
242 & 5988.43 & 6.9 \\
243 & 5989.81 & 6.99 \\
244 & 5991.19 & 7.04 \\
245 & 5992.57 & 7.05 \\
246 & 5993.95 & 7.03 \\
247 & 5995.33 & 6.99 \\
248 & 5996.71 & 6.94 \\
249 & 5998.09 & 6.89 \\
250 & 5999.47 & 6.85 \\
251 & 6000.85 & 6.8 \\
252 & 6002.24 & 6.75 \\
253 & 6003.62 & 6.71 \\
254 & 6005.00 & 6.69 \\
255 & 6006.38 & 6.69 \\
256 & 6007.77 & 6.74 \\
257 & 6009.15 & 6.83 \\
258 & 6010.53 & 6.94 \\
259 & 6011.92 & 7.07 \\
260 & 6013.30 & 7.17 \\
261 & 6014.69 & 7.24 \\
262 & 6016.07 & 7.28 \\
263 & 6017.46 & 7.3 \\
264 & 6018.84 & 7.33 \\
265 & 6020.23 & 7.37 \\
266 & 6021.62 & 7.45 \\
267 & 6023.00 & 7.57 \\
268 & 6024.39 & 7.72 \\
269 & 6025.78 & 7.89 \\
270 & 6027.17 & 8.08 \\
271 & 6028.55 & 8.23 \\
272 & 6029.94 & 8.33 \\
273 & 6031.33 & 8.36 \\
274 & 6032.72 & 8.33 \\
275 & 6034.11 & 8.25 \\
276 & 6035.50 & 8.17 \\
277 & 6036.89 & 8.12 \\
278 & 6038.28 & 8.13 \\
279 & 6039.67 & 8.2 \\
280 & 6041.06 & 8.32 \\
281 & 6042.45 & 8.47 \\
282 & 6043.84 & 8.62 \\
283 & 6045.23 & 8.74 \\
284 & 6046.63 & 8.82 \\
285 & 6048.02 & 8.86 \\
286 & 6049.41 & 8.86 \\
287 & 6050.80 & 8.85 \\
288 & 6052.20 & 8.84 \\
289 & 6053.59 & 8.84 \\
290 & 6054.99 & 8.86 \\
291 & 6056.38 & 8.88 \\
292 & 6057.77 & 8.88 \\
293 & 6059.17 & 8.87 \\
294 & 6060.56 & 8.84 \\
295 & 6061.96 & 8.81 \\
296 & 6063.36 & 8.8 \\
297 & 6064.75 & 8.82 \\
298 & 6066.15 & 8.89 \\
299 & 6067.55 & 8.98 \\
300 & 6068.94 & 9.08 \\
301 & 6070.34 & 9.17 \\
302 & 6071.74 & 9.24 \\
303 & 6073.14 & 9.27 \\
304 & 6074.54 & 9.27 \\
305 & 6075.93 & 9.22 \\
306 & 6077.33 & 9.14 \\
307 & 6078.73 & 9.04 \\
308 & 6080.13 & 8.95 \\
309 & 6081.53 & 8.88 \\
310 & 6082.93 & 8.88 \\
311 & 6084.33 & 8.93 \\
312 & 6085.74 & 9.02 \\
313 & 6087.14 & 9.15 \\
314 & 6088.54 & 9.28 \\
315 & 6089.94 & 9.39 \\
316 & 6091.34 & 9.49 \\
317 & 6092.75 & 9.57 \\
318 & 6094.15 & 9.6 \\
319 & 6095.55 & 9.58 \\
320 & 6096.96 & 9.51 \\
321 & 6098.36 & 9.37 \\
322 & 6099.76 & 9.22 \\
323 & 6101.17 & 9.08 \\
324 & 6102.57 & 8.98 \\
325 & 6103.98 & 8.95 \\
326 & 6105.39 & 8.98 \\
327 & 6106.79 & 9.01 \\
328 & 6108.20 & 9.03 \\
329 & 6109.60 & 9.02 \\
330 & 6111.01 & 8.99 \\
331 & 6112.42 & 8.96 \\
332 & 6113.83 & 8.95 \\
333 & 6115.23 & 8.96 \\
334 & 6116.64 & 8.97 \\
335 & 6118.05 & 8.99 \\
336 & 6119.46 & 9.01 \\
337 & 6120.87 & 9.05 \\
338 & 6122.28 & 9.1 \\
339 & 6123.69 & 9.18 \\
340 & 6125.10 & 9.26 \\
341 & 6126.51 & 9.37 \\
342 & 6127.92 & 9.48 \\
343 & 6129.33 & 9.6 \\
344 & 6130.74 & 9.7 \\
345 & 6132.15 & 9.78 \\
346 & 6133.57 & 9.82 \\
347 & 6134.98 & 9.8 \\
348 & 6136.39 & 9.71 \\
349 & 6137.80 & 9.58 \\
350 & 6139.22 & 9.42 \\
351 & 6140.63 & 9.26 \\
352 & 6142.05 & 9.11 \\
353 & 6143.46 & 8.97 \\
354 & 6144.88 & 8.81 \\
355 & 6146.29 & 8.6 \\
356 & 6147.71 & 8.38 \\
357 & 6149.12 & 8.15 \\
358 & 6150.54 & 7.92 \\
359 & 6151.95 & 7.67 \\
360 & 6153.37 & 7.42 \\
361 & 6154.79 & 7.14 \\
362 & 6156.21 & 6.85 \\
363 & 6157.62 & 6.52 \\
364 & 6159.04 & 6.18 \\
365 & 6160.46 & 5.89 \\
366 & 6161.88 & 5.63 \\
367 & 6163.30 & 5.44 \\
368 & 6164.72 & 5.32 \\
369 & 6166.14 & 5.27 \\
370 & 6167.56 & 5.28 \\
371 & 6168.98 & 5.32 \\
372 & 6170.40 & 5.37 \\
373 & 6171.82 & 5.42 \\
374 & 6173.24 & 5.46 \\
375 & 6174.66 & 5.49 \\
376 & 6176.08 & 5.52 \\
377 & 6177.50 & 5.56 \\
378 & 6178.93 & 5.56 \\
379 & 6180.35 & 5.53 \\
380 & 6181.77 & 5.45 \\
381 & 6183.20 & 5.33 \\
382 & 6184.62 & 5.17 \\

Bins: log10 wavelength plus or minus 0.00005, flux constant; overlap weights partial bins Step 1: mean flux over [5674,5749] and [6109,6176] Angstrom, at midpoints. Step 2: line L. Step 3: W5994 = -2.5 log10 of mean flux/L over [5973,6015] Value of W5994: 0.21 mag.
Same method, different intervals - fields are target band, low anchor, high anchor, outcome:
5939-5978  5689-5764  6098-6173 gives 0.418 mag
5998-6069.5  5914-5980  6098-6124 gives -0.086 mag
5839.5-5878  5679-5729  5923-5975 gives 0.003 mag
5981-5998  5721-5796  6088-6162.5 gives 0.297 mag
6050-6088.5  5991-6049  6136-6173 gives -0.203 mag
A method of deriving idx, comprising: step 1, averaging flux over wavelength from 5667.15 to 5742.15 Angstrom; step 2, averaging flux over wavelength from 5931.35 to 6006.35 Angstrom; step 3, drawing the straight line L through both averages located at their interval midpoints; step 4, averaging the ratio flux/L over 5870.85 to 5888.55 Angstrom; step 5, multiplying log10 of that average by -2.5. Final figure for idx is 0.42 mag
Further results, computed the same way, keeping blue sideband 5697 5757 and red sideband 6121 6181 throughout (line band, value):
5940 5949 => 0.36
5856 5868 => 0.39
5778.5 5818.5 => -0.15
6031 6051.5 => -0.07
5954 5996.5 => 0.30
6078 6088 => -0.15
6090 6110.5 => -0.19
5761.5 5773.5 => 0.08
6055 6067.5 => -0.13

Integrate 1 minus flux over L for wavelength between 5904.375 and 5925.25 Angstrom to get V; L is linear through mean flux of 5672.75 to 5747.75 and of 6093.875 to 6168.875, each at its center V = 9.5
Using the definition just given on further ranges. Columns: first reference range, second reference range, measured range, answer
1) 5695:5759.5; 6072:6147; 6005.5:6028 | 4.6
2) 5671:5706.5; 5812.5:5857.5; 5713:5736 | -2.5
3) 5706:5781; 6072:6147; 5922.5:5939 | 7.2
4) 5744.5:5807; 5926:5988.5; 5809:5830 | -0.8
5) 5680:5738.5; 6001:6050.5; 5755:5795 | -4.6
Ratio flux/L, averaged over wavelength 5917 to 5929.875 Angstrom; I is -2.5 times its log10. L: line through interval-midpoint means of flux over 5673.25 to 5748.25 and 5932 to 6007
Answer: 0.334 mag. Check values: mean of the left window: 8.54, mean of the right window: 6.17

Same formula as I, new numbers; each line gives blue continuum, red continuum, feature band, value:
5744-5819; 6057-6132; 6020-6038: 0.16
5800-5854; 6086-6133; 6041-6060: 0.05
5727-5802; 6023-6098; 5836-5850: 0.10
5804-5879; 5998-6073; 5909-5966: 0.44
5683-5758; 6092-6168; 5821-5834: -0.01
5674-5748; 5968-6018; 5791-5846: -0.22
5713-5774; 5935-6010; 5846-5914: 0.45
